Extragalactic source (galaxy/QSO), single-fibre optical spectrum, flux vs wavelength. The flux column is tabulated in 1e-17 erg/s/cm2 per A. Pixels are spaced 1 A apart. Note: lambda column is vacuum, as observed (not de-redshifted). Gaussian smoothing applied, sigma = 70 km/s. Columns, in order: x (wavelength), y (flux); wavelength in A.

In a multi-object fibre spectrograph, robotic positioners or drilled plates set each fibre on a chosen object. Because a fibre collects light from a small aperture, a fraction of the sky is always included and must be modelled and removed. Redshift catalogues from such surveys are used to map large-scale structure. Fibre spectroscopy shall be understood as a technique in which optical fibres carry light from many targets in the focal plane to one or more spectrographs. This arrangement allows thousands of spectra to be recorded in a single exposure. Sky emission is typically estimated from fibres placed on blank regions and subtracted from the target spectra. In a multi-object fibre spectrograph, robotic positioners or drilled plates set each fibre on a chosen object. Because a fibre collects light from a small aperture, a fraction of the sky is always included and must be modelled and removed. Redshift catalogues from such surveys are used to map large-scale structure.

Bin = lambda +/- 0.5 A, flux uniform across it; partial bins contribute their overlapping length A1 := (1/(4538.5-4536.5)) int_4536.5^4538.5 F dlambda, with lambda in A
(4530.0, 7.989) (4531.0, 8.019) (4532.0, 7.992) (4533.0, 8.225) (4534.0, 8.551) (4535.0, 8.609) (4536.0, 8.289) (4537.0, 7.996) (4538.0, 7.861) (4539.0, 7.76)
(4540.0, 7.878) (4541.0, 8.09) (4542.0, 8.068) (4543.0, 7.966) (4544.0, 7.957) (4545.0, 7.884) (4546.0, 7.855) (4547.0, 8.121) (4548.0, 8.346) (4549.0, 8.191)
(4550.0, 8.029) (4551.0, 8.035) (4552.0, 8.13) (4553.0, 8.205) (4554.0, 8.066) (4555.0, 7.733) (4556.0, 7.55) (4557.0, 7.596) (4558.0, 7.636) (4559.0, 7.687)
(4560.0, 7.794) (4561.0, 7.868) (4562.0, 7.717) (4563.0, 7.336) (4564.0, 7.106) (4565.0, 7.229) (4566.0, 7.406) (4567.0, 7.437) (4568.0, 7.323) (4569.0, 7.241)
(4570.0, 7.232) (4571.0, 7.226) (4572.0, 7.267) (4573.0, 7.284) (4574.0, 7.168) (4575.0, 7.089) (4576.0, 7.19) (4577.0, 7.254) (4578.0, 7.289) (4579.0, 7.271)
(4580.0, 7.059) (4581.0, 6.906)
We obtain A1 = 7.93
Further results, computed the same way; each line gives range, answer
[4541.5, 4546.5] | 7.95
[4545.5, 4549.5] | 8.13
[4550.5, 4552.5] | 8.08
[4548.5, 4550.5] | 8.11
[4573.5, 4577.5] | 7.18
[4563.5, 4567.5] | 7.29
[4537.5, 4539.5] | 7.81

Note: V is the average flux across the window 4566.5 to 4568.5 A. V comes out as 7.38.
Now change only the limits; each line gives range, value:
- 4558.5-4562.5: 7.77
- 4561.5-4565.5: 7.35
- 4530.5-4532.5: 8.01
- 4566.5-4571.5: 7.29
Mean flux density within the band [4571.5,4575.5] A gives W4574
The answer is 7.2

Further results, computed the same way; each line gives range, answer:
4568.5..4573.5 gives 7.25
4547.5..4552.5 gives 8.15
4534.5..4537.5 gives 8.3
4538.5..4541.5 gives 7.91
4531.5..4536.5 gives 8.33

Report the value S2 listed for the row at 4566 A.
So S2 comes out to 7.406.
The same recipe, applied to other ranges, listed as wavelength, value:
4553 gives 8.205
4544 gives 7.957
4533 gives 8.225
